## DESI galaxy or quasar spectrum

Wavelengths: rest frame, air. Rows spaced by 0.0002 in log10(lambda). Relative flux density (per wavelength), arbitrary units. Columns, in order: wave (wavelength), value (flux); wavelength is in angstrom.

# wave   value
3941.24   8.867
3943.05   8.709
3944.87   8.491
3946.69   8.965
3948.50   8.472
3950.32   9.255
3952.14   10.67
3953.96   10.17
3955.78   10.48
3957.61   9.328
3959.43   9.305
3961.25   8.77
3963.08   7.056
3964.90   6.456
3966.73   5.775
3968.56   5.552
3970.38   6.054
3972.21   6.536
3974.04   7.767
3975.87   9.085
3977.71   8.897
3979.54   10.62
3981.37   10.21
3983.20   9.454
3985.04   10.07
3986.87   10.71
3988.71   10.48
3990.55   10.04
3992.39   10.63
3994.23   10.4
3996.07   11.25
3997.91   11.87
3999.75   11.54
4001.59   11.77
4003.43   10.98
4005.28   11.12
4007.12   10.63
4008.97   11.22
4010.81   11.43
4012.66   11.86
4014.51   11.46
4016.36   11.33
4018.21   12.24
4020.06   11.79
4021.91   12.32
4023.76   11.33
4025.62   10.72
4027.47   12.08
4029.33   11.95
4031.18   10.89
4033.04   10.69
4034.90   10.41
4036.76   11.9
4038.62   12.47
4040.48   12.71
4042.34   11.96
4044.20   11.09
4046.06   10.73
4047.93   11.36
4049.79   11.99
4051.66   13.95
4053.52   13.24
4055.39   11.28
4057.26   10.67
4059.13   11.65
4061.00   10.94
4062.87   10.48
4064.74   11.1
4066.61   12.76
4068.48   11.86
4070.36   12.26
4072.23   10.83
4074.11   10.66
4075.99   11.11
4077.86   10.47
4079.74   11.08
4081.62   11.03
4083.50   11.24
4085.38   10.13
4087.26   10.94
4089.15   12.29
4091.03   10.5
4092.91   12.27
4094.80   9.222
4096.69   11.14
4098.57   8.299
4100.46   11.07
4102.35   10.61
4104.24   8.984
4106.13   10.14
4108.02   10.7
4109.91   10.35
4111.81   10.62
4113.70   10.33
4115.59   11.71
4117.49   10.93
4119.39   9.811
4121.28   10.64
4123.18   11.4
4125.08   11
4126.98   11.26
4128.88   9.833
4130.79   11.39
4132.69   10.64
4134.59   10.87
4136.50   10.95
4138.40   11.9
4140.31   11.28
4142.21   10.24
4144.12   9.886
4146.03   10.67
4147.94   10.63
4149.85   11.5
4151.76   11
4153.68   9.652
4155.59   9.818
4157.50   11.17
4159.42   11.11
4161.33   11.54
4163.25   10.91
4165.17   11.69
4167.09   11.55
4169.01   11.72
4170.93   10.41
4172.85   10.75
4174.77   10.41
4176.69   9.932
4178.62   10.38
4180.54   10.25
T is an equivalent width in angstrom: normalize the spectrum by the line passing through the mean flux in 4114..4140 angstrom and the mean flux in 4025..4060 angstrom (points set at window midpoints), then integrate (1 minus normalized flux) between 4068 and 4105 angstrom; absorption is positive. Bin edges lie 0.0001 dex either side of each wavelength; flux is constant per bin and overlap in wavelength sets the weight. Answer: 1.65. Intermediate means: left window 11.7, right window 10.9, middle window 10.8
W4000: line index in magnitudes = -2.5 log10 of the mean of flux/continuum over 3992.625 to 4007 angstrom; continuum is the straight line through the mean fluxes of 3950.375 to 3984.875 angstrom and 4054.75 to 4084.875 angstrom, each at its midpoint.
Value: -0.20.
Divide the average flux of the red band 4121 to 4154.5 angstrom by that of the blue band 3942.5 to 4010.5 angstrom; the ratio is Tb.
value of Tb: 1.15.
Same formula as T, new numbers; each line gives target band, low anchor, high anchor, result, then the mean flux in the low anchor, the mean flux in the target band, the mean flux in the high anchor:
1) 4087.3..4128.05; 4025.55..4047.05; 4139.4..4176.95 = 1.7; 11.5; 10.6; 10.8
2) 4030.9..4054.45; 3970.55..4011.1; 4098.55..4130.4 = -3.4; 10.2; 11.8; 10.5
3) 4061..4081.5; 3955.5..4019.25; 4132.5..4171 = -1.7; 9.78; 11.2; 10.9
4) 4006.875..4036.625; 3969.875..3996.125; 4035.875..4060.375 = -1.4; 9.47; 11.4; 11.9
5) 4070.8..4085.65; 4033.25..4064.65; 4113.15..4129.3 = 0.5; 11.6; 10.9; 10.8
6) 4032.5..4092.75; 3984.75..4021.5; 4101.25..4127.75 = -3.2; 11.2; 11.4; 10.6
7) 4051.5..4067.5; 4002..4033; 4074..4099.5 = -1.0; 11.4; 11.7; 10.7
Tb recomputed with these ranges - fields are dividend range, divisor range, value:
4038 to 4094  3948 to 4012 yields 1.20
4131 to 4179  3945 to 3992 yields 1.23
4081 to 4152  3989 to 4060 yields 0.93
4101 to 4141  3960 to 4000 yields 1.19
